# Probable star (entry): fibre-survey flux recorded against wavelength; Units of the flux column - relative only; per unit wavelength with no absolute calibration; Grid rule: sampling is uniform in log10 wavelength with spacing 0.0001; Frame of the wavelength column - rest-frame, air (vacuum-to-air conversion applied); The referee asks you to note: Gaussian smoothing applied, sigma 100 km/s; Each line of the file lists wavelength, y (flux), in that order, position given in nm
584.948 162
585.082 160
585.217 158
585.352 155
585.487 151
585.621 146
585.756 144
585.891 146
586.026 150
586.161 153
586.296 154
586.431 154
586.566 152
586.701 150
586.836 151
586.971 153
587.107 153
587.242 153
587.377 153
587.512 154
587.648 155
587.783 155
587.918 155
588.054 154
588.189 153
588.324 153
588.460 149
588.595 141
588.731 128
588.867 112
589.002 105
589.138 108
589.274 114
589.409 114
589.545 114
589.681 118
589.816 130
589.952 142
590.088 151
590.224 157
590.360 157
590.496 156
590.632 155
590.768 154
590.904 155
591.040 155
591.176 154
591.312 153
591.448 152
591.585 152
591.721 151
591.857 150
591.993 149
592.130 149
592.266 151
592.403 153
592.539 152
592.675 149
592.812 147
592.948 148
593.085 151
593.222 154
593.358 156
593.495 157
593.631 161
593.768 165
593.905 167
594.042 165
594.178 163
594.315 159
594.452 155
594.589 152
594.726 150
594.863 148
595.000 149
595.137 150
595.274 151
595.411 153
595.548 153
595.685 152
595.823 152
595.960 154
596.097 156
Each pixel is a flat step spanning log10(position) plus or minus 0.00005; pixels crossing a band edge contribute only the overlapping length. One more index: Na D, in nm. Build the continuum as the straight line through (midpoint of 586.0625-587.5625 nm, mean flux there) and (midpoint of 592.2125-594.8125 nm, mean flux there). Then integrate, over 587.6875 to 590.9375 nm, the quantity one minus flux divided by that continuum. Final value 0.32 nm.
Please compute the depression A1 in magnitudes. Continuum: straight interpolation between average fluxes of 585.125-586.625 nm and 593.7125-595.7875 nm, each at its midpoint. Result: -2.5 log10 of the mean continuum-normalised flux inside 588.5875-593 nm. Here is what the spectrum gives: 0.087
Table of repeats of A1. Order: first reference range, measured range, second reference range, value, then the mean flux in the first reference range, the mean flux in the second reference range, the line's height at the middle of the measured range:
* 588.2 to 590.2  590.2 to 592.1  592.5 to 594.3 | -0.09 mag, 128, 157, 142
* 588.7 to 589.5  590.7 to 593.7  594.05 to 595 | -0.12 mag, 113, 155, 137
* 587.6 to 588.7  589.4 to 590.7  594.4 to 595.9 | 0.08 mag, 151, 151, 151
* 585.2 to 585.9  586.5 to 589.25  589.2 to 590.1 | -0.06 mag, 150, 125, 135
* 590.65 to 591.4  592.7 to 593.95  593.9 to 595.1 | 0.00 mag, 154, 156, 155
